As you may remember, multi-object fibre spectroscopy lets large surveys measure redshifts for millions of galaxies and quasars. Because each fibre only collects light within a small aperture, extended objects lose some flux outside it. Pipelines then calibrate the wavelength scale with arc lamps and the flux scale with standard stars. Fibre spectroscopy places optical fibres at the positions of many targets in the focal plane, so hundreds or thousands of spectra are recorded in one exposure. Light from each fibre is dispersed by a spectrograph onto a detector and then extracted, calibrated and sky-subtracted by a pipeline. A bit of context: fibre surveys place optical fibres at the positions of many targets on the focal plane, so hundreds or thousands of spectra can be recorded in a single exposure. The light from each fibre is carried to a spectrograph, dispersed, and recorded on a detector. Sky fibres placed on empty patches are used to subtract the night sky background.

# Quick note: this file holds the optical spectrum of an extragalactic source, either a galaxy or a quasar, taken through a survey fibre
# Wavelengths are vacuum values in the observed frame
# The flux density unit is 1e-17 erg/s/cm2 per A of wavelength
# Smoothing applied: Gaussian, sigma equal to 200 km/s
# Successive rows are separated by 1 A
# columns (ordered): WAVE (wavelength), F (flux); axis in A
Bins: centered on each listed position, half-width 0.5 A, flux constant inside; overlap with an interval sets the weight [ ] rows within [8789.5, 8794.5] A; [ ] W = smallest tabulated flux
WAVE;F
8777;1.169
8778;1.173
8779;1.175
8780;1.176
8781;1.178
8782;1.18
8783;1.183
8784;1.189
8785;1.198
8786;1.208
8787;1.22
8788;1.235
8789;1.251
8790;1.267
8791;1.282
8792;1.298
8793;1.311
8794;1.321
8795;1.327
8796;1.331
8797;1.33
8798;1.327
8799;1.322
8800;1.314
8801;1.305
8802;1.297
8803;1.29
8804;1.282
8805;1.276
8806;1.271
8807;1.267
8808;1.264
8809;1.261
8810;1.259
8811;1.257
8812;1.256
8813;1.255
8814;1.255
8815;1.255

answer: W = 1.267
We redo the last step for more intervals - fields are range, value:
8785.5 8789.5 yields 1.208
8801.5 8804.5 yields 1.282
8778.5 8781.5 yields 1.175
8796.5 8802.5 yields 1.297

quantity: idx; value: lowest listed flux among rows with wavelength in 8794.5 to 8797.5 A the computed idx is 1.327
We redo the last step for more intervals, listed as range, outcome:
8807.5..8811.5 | 1.257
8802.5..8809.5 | 1.261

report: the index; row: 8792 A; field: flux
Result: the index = 1.298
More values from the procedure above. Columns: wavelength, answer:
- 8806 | 1.271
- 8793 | 1.311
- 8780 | 1.176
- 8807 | 1.267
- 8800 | 1.314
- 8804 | 1.282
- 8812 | 1.256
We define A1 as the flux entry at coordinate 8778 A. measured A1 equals 1.173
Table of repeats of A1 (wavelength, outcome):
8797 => 1.33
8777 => 1.169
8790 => 1.267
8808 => 1.264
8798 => 1.327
